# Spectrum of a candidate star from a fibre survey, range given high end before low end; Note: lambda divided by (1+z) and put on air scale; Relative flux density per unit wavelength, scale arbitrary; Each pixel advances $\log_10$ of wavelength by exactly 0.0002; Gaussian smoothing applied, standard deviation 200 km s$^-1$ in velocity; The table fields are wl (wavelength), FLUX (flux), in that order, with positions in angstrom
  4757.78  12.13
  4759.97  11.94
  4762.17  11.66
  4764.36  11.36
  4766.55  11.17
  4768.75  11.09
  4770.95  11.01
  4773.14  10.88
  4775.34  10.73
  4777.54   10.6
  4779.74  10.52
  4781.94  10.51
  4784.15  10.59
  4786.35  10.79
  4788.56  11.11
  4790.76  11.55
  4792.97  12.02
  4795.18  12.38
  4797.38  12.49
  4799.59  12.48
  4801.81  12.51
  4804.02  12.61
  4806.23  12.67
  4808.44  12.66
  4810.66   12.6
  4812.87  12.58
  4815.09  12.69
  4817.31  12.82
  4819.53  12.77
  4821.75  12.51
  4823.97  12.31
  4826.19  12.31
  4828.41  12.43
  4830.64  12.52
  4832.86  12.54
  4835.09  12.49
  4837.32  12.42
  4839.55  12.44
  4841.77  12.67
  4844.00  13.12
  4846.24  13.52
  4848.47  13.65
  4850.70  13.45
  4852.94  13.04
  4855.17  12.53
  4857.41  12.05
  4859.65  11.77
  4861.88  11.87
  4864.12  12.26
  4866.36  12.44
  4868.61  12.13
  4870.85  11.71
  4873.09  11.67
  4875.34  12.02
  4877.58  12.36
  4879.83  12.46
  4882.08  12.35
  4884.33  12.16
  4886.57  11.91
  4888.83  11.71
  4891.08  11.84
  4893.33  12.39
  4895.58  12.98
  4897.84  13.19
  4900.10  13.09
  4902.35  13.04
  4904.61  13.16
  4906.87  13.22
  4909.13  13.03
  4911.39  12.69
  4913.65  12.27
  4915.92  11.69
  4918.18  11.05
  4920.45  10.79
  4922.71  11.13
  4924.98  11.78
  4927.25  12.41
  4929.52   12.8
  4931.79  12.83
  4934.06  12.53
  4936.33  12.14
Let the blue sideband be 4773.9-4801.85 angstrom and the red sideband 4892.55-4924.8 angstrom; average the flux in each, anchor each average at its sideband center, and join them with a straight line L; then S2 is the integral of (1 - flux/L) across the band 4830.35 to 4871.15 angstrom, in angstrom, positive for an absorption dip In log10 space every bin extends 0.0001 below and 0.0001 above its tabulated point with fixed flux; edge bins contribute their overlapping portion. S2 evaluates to -2.35 angstrom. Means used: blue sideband 11.4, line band 12.6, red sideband 12.4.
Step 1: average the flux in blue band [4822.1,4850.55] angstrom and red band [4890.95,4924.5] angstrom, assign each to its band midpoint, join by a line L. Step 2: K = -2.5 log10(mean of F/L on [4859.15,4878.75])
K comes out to 0.05 mag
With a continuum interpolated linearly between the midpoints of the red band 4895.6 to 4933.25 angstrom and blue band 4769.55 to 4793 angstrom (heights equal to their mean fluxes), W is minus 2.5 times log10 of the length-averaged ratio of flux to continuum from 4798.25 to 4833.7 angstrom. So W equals -0.12 mag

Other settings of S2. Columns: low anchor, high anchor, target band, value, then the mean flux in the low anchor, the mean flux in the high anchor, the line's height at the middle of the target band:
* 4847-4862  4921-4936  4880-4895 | 0.4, 12.7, 12.2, 12.5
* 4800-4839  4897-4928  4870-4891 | 0.6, 12.5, 12.3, 12.4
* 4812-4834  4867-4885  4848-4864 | -0.4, 12.5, 12.1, 12.3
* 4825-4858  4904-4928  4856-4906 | 0.4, 12.8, 12.1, 12.4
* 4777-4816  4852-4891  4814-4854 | -2.5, 11.9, 12.1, 12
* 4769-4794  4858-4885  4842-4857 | -1.7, 10.9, 12.1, 11.8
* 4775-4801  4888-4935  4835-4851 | -1.6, 11.3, 12.4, 11.8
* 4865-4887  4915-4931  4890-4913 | -1.9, 12.1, 11.7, 11.9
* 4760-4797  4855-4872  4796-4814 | -1.8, 11.2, 12.1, 11.5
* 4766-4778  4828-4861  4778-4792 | 0.5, 10.9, 12.7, 11.2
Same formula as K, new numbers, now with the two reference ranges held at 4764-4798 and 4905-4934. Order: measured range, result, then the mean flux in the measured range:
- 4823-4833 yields -0.08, 12.4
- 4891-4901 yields -0.07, 12.8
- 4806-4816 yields -0.11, 12.6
